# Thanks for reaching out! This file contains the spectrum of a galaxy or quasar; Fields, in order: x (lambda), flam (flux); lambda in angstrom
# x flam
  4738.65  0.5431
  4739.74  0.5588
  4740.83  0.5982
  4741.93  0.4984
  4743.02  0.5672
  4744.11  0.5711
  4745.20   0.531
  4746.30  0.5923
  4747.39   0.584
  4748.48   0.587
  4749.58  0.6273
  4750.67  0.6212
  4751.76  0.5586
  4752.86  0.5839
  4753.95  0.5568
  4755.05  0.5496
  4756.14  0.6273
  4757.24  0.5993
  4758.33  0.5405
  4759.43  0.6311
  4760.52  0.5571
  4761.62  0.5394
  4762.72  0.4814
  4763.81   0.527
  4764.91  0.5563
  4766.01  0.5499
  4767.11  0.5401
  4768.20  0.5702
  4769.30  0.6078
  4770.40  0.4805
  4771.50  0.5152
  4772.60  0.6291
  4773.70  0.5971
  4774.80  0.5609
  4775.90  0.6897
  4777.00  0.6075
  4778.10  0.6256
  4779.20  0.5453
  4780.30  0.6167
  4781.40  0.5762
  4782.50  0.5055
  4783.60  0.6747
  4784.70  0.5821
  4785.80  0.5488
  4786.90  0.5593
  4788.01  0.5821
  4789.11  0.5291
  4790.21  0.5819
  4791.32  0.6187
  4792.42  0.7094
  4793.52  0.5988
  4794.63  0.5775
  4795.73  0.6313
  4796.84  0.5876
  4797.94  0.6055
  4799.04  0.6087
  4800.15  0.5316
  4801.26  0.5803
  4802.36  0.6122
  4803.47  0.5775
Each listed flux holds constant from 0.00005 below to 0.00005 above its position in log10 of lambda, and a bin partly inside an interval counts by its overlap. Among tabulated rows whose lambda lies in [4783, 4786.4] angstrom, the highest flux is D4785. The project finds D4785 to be 0.6747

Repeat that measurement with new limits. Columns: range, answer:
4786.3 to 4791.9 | 0.6187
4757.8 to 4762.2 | 0.6311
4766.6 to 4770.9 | 0.6078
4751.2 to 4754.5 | 0.5839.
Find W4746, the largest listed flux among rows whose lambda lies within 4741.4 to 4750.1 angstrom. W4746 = 0.6273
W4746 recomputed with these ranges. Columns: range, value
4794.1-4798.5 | 0.6313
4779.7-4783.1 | 0.6167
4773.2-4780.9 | 0.6897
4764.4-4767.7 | 0.5563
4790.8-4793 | 0.7094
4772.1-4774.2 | 0.6291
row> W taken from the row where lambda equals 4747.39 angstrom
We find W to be 0.584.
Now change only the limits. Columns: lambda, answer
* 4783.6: 0.6747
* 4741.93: 0.4984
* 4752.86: 0.5839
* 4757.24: 0.5993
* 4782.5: 0.5055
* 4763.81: 0.527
